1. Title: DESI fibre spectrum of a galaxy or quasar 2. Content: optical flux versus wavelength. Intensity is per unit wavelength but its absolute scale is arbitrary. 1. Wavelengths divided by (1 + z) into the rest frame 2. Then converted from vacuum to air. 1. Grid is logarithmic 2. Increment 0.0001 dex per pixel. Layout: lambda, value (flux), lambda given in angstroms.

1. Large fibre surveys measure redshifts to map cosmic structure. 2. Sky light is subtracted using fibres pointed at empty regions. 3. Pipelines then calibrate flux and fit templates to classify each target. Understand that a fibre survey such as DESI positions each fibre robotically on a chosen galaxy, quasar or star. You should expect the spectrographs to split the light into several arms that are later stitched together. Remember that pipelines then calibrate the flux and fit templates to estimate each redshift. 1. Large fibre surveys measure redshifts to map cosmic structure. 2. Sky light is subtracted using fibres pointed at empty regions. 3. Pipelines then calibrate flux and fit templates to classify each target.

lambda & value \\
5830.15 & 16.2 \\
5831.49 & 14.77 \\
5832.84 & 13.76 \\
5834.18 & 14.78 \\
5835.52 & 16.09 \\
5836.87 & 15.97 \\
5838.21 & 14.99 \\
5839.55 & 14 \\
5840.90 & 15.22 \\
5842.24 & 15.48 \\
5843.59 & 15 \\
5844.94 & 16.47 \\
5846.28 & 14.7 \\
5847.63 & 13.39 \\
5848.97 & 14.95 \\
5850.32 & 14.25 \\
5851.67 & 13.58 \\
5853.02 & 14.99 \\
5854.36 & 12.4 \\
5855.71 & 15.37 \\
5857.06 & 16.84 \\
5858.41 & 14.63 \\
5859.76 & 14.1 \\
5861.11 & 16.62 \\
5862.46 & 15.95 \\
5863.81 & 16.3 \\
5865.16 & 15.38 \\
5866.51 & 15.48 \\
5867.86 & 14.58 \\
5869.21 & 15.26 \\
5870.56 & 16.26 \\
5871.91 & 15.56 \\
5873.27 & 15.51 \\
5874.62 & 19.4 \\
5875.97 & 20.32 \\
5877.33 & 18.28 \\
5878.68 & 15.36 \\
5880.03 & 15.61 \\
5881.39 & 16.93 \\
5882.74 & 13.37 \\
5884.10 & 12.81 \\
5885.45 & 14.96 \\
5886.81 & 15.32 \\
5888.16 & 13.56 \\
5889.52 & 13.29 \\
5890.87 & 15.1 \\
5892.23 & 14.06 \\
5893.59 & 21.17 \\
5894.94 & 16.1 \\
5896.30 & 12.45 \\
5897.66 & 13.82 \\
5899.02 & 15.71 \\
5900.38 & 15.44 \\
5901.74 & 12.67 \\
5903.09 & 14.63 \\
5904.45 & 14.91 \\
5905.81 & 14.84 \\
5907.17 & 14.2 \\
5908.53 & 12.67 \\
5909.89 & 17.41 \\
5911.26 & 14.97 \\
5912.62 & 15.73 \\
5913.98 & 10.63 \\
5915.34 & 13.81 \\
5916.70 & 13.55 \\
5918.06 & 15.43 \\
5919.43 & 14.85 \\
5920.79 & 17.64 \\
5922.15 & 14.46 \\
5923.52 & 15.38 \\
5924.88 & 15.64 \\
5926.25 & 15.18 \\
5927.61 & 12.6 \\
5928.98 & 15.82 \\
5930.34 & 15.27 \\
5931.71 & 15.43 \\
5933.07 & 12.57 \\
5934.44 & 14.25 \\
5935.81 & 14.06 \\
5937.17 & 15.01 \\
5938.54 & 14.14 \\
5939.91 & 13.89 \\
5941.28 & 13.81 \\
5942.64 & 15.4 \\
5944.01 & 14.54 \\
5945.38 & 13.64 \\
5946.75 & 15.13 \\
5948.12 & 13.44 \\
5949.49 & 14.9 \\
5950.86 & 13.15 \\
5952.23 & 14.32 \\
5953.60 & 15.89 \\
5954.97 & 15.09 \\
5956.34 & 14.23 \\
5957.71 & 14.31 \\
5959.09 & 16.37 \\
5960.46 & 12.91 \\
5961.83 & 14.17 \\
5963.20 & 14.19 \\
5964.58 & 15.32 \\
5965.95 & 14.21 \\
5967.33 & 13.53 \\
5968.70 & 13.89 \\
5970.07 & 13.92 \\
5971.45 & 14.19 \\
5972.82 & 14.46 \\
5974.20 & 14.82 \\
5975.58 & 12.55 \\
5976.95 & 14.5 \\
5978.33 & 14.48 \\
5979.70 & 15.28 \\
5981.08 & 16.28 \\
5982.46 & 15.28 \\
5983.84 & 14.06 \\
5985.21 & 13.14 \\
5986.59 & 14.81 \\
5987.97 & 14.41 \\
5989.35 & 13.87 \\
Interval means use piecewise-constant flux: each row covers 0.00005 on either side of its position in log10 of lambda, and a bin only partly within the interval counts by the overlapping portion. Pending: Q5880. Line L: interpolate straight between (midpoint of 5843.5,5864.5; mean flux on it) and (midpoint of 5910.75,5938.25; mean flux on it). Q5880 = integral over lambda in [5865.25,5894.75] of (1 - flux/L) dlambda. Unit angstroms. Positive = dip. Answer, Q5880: -1.9 angstroms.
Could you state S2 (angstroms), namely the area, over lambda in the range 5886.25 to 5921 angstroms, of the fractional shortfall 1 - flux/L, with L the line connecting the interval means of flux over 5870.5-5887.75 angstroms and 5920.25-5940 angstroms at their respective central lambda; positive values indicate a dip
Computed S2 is 1.6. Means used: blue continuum 16.1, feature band 14.7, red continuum 14.8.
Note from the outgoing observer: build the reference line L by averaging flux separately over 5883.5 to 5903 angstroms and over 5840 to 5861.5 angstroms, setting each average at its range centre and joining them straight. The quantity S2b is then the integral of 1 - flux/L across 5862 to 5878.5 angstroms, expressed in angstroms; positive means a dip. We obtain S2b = -1.9 angstroms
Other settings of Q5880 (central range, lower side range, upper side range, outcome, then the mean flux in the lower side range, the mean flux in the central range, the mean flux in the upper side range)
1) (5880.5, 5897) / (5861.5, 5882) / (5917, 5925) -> 1.2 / 16.4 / 14.9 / 15.5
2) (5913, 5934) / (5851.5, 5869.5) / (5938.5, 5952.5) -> -0.2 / 15.1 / 14.6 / 14.2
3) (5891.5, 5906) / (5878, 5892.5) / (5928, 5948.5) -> -0.5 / 14.6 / 15.1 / 14.4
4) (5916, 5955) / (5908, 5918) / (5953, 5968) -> -0.7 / 14.2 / 14.6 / 14.6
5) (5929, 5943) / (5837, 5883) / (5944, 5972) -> 0.2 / 15.5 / 14.4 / 14.3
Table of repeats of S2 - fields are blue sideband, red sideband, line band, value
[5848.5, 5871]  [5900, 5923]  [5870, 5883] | -1.60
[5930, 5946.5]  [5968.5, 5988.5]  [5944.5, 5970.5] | 0.04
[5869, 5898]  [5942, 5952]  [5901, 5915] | 0.82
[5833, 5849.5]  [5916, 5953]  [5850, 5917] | -1.33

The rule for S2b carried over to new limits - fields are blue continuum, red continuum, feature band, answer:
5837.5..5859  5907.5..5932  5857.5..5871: -0.6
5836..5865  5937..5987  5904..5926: -0.2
